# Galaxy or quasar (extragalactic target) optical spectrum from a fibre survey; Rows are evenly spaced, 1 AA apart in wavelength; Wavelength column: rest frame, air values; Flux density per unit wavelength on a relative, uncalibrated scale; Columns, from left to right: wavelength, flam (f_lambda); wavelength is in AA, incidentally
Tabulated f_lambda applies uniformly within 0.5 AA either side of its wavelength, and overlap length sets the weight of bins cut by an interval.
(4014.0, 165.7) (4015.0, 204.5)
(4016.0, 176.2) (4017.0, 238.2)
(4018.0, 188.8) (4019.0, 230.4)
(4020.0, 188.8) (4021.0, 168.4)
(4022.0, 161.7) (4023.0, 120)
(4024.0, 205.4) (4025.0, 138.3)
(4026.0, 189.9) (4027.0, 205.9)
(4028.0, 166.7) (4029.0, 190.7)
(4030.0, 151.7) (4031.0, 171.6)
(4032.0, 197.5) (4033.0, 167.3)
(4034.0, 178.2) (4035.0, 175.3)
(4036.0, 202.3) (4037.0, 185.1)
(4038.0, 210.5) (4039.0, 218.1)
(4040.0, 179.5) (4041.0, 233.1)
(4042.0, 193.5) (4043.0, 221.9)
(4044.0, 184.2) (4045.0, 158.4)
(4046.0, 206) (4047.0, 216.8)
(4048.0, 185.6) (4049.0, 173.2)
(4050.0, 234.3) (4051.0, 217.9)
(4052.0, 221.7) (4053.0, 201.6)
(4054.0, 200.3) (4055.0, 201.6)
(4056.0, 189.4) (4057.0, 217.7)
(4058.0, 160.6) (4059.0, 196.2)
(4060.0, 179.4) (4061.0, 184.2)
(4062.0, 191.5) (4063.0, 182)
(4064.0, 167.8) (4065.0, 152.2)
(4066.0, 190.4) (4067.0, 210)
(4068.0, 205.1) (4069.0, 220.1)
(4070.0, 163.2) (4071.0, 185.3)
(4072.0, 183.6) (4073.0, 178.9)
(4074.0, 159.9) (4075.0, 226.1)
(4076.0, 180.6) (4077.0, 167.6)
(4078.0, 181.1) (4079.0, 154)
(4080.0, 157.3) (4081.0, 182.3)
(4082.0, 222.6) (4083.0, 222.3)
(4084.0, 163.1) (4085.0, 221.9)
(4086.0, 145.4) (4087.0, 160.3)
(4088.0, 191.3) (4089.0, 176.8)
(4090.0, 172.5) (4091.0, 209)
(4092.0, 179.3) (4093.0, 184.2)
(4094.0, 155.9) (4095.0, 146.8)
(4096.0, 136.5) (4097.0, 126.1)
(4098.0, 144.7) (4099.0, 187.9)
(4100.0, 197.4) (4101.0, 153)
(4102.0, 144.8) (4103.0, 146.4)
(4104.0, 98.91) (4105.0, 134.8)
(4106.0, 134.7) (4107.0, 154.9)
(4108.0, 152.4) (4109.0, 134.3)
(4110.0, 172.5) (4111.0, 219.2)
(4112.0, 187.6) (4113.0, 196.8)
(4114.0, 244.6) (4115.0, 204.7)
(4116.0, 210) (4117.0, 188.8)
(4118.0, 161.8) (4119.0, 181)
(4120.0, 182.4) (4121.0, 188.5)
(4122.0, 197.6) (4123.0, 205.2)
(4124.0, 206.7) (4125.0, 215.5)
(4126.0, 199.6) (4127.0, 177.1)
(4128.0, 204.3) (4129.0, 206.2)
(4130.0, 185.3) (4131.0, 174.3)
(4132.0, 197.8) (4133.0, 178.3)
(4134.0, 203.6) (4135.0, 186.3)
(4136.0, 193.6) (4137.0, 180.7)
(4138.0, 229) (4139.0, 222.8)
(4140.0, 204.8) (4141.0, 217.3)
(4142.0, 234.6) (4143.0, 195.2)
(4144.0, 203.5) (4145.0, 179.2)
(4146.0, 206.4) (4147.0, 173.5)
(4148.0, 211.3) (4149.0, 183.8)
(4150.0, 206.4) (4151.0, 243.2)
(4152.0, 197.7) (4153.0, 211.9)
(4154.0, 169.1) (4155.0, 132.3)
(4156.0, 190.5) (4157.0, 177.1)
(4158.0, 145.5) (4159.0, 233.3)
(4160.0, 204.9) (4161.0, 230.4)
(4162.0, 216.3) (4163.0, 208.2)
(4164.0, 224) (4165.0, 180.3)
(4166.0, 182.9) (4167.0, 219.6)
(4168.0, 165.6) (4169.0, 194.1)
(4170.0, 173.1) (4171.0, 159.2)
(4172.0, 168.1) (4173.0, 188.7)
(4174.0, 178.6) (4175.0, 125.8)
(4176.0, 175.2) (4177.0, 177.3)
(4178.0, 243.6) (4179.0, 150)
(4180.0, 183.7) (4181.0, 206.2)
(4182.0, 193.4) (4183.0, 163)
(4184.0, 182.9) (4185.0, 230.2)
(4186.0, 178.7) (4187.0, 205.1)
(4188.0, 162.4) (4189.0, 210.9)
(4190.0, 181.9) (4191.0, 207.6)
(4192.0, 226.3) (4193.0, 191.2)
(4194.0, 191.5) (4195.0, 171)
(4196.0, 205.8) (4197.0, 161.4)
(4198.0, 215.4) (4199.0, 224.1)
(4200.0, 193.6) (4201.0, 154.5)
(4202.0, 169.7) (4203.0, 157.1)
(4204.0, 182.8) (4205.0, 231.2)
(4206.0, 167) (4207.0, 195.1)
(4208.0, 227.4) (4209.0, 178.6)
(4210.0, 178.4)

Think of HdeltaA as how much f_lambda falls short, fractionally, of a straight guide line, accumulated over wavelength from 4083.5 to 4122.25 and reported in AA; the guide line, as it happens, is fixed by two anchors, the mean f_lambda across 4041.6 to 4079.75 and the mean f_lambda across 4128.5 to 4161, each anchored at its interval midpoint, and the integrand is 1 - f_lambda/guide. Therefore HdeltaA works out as 4.5 AA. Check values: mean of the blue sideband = 190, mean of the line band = 171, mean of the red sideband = 197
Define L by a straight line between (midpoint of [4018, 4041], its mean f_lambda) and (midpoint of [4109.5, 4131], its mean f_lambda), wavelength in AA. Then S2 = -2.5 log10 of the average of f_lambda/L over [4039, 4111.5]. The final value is 0.05 mag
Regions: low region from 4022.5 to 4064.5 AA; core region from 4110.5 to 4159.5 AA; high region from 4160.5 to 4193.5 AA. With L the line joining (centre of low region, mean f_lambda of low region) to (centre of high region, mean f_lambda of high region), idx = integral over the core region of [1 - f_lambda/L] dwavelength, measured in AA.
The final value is -1.7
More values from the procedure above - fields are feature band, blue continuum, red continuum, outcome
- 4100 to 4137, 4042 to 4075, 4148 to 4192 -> 1.9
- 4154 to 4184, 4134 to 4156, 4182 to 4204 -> 1.4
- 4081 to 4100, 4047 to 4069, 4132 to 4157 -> 2.0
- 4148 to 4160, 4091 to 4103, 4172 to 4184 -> -1.2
